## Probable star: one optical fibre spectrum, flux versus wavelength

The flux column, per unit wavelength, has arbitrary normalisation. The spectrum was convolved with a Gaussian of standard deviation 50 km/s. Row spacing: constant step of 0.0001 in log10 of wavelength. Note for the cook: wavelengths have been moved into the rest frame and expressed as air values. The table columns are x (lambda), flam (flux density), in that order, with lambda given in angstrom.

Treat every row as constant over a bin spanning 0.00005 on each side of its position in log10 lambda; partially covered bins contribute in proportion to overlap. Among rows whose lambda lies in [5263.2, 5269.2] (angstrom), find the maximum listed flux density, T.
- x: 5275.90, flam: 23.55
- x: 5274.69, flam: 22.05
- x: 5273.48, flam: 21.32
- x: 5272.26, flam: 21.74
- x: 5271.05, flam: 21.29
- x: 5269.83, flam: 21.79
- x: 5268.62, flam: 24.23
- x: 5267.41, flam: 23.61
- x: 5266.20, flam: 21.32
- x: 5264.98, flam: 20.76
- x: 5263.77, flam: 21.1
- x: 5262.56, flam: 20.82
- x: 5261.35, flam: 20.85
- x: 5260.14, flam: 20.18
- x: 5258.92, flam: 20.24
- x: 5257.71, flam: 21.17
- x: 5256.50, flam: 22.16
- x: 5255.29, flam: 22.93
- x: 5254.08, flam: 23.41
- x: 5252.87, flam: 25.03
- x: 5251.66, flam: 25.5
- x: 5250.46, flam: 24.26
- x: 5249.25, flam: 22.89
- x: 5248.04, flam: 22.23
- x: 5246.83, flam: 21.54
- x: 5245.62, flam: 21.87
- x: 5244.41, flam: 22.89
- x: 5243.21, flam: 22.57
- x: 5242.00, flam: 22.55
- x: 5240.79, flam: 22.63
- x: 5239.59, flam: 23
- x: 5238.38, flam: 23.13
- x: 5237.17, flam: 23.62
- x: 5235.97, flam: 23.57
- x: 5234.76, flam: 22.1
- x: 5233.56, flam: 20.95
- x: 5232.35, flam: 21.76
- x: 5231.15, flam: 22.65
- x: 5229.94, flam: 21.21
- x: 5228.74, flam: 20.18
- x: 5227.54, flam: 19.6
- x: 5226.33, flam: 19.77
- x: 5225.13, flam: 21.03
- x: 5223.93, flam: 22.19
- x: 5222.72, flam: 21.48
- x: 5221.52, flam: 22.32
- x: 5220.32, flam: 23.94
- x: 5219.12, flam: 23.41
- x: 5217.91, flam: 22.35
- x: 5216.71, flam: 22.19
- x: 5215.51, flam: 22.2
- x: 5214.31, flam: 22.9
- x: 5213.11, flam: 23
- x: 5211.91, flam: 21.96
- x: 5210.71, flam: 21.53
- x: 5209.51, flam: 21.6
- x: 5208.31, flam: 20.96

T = 24.23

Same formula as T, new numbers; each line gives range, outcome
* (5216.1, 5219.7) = 23.41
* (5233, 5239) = 23.62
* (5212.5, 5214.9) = 23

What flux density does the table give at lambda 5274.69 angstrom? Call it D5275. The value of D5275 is 22.05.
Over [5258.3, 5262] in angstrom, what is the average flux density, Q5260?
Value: 20.4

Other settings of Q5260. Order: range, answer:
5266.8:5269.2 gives 24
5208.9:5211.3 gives 21.6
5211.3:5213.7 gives 22.5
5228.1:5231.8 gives 21.4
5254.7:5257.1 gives 22.5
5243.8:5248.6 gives 22.1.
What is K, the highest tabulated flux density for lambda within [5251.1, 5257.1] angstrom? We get 25.5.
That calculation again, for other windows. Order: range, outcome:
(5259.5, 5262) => 20.85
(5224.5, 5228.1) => 21.03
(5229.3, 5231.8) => 22.65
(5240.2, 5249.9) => 22.89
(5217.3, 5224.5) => 23.94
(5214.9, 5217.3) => 22.2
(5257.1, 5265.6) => 21.17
